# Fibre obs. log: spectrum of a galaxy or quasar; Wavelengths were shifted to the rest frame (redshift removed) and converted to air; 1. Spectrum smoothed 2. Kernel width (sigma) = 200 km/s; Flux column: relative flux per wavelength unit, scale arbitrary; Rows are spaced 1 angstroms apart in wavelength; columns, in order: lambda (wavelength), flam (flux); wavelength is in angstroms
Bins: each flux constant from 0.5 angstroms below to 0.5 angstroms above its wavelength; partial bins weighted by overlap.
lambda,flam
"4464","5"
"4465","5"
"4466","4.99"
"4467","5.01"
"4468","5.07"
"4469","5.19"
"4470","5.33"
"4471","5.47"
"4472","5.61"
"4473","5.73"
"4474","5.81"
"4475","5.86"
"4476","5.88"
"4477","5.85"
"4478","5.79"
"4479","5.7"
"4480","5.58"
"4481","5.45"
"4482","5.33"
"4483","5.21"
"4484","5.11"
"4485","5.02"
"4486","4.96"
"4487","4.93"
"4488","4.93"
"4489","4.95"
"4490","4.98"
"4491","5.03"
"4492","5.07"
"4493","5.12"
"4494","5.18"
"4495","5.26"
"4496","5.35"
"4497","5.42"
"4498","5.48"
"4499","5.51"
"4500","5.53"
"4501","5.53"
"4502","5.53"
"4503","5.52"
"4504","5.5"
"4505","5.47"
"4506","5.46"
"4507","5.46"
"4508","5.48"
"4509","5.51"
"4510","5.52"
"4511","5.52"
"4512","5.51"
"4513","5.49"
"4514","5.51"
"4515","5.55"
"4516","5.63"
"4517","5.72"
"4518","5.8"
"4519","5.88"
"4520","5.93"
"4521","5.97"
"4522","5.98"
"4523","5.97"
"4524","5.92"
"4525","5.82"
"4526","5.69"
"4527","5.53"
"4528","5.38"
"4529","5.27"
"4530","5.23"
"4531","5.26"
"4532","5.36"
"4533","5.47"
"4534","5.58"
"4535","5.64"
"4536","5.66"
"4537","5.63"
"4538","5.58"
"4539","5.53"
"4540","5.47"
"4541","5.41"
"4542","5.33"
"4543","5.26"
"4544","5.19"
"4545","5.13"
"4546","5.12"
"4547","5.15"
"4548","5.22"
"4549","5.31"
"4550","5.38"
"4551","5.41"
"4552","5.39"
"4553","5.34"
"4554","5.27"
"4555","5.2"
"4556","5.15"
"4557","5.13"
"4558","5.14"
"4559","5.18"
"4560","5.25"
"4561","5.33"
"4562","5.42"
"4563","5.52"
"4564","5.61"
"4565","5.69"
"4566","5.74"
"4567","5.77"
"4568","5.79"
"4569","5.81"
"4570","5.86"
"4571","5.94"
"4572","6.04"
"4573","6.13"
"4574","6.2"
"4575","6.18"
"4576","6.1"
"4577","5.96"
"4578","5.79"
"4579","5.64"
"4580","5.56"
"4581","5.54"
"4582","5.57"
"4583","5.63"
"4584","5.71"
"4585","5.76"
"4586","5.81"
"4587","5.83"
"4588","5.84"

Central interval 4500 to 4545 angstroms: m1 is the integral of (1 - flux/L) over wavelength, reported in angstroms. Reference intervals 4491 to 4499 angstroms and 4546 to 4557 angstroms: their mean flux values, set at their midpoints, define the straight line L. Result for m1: -2.5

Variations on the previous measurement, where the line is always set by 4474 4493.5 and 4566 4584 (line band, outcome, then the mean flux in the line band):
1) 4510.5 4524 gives -0.5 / 5.73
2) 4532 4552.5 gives 1.0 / 5.39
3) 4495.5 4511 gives -0.2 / 5.49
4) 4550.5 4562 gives 1.0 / 5.26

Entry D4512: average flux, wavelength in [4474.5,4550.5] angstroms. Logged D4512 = 5.45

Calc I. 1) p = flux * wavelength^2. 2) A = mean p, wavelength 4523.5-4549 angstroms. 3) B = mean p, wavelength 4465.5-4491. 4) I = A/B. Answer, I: 1.04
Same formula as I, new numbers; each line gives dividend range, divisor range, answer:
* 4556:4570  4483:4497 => 1.12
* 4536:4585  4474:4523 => 1.04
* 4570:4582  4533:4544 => 1.09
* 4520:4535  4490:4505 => 1.06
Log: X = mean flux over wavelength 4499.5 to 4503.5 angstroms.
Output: 5.53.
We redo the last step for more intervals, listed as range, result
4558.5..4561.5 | 5.25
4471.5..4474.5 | 5.72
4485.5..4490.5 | 4.95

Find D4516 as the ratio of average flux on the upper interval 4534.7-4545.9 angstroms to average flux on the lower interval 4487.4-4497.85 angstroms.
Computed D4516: 1.06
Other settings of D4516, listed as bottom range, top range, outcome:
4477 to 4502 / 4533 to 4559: 1.01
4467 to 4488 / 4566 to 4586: 1.08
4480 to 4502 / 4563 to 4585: 1.11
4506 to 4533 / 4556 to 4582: 1.01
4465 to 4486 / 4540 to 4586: 1.02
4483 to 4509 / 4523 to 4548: 1.03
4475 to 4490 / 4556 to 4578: 1.07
